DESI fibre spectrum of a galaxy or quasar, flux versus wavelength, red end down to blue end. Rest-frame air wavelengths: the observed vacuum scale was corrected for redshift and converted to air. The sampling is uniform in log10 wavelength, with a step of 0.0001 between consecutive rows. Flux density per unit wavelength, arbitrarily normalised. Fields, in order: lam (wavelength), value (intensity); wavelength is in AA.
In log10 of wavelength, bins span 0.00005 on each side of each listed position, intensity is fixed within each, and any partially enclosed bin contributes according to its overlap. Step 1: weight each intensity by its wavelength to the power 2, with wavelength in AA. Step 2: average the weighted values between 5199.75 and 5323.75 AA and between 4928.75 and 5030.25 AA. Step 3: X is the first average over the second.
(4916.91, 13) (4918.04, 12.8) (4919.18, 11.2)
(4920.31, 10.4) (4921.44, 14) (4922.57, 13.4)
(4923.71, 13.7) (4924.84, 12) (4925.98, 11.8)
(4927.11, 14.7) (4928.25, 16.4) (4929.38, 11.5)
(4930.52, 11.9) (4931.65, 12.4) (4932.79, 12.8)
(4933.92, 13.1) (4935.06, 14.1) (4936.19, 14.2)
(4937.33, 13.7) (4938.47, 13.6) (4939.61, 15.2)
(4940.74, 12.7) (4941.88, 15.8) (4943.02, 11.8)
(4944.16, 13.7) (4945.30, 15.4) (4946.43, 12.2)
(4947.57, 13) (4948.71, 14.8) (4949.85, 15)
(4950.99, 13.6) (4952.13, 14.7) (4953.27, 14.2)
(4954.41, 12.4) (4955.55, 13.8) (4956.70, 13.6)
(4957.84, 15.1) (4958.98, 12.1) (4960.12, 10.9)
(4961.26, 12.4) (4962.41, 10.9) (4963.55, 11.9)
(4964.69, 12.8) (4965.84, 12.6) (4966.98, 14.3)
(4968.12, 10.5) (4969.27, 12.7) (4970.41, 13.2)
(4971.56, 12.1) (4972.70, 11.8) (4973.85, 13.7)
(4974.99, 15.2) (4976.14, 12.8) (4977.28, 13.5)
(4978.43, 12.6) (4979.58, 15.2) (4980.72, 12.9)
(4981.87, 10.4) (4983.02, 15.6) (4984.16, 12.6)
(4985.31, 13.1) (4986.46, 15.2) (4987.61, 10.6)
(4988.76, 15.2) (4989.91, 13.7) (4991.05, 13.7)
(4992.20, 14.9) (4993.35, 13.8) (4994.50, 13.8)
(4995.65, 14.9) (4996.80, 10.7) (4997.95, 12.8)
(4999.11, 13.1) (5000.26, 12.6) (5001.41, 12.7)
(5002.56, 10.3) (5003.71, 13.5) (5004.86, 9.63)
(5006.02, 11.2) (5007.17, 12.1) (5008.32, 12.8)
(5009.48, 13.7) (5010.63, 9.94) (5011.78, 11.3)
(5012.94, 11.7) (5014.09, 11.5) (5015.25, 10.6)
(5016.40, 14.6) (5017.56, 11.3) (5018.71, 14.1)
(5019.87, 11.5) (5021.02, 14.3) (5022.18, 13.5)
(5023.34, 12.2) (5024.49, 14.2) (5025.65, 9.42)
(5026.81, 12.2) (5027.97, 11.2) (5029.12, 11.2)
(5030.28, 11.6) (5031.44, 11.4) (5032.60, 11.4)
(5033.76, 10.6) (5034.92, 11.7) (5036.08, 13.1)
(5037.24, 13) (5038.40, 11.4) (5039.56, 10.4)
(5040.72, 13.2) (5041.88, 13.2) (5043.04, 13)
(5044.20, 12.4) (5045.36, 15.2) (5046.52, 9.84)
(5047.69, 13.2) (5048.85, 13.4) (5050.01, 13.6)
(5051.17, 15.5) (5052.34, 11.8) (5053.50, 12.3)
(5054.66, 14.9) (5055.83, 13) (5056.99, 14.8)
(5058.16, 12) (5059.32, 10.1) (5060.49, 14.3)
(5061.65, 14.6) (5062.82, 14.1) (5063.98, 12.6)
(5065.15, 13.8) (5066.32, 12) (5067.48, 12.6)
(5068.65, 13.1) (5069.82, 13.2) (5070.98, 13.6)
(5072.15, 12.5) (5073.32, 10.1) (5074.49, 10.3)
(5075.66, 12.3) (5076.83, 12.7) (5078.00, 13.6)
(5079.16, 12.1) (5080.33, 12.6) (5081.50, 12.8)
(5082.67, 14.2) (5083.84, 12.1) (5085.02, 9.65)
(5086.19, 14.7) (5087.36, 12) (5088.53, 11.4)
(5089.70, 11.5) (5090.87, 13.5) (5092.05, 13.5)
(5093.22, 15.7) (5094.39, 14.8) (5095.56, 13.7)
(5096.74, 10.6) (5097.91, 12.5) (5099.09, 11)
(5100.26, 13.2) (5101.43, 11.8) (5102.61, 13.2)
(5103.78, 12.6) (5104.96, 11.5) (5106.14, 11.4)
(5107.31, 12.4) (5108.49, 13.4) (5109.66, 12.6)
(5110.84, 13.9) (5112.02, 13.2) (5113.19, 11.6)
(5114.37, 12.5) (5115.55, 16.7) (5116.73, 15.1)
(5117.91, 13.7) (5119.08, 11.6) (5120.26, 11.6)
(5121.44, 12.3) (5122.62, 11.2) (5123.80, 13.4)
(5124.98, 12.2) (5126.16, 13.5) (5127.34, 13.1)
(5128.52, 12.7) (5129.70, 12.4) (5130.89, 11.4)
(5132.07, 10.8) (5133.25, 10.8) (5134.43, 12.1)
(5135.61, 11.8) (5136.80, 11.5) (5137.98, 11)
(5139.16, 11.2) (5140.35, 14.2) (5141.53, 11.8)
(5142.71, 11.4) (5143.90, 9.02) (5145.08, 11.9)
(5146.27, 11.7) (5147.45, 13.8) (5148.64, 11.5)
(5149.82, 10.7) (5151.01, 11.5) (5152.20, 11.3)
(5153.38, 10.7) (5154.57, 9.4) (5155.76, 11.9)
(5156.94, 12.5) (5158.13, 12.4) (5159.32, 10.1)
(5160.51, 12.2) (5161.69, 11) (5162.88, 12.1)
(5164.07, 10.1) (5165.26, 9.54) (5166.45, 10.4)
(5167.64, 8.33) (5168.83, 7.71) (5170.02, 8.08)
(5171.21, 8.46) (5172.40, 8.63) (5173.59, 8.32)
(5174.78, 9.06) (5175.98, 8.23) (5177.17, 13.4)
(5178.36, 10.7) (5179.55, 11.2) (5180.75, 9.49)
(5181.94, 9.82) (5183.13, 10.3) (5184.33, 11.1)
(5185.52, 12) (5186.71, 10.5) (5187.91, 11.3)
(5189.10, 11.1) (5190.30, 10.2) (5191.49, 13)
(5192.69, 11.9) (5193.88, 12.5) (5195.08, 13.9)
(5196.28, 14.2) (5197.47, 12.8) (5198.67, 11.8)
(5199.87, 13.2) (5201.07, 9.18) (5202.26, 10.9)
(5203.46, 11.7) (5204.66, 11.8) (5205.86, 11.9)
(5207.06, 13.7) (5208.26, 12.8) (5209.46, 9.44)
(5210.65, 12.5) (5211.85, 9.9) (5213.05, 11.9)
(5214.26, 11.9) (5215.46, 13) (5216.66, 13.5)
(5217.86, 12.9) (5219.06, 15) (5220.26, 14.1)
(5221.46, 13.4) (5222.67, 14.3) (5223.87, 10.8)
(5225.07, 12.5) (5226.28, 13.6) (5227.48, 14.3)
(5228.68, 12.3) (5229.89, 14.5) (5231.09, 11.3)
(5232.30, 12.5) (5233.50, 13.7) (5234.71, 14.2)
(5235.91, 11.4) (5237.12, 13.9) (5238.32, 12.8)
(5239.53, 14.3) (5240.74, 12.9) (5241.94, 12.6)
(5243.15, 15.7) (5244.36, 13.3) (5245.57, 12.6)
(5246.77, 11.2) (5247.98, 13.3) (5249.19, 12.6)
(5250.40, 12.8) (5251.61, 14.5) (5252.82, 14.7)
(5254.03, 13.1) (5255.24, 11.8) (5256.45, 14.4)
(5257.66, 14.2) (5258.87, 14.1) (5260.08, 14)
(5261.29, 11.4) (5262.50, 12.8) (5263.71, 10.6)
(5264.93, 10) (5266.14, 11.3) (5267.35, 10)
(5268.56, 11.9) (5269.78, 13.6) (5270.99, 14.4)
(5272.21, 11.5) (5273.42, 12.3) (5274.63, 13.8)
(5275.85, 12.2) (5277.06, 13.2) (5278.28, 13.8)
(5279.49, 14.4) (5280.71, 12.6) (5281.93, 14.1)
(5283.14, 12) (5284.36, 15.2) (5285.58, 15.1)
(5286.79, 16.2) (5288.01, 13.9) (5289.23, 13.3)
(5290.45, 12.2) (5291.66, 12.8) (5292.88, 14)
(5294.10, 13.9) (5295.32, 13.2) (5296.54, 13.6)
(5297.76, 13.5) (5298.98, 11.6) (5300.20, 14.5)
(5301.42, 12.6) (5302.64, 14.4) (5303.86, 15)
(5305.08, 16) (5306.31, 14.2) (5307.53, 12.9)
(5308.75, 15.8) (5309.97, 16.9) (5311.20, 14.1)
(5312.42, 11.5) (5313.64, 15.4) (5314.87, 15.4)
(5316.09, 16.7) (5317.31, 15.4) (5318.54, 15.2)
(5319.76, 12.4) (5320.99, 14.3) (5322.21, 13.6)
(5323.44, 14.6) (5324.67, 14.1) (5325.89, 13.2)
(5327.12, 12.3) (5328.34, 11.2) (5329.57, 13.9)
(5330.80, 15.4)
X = 1.1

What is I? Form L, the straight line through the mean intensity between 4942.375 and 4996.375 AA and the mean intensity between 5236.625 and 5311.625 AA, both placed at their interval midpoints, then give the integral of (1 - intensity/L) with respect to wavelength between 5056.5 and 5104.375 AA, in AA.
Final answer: 2.2 AA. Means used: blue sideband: 13.3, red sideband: 13.4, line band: 12.7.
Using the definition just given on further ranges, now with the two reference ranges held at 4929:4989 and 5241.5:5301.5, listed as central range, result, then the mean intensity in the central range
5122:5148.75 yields 2.5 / 11.9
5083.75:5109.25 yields 1.2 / 12.6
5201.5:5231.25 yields 1.3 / 12.6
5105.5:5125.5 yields 0.5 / 12.9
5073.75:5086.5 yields 0.8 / 12.4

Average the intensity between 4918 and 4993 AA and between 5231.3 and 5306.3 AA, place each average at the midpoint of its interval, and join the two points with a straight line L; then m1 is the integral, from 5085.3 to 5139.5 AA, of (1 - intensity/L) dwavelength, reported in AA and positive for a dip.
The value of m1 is 2.8 AA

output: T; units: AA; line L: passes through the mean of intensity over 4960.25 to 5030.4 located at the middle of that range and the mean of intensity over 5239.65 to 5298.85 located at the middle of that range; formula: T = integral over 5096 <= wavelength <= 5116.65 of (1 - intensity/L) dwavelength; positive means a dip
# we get 0.3 AA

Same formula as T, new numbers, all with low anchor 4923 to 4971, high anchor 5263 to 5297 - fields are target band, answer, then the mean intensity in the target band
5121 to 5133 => 0.8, 12.3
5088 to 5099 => 0.2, 12.9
